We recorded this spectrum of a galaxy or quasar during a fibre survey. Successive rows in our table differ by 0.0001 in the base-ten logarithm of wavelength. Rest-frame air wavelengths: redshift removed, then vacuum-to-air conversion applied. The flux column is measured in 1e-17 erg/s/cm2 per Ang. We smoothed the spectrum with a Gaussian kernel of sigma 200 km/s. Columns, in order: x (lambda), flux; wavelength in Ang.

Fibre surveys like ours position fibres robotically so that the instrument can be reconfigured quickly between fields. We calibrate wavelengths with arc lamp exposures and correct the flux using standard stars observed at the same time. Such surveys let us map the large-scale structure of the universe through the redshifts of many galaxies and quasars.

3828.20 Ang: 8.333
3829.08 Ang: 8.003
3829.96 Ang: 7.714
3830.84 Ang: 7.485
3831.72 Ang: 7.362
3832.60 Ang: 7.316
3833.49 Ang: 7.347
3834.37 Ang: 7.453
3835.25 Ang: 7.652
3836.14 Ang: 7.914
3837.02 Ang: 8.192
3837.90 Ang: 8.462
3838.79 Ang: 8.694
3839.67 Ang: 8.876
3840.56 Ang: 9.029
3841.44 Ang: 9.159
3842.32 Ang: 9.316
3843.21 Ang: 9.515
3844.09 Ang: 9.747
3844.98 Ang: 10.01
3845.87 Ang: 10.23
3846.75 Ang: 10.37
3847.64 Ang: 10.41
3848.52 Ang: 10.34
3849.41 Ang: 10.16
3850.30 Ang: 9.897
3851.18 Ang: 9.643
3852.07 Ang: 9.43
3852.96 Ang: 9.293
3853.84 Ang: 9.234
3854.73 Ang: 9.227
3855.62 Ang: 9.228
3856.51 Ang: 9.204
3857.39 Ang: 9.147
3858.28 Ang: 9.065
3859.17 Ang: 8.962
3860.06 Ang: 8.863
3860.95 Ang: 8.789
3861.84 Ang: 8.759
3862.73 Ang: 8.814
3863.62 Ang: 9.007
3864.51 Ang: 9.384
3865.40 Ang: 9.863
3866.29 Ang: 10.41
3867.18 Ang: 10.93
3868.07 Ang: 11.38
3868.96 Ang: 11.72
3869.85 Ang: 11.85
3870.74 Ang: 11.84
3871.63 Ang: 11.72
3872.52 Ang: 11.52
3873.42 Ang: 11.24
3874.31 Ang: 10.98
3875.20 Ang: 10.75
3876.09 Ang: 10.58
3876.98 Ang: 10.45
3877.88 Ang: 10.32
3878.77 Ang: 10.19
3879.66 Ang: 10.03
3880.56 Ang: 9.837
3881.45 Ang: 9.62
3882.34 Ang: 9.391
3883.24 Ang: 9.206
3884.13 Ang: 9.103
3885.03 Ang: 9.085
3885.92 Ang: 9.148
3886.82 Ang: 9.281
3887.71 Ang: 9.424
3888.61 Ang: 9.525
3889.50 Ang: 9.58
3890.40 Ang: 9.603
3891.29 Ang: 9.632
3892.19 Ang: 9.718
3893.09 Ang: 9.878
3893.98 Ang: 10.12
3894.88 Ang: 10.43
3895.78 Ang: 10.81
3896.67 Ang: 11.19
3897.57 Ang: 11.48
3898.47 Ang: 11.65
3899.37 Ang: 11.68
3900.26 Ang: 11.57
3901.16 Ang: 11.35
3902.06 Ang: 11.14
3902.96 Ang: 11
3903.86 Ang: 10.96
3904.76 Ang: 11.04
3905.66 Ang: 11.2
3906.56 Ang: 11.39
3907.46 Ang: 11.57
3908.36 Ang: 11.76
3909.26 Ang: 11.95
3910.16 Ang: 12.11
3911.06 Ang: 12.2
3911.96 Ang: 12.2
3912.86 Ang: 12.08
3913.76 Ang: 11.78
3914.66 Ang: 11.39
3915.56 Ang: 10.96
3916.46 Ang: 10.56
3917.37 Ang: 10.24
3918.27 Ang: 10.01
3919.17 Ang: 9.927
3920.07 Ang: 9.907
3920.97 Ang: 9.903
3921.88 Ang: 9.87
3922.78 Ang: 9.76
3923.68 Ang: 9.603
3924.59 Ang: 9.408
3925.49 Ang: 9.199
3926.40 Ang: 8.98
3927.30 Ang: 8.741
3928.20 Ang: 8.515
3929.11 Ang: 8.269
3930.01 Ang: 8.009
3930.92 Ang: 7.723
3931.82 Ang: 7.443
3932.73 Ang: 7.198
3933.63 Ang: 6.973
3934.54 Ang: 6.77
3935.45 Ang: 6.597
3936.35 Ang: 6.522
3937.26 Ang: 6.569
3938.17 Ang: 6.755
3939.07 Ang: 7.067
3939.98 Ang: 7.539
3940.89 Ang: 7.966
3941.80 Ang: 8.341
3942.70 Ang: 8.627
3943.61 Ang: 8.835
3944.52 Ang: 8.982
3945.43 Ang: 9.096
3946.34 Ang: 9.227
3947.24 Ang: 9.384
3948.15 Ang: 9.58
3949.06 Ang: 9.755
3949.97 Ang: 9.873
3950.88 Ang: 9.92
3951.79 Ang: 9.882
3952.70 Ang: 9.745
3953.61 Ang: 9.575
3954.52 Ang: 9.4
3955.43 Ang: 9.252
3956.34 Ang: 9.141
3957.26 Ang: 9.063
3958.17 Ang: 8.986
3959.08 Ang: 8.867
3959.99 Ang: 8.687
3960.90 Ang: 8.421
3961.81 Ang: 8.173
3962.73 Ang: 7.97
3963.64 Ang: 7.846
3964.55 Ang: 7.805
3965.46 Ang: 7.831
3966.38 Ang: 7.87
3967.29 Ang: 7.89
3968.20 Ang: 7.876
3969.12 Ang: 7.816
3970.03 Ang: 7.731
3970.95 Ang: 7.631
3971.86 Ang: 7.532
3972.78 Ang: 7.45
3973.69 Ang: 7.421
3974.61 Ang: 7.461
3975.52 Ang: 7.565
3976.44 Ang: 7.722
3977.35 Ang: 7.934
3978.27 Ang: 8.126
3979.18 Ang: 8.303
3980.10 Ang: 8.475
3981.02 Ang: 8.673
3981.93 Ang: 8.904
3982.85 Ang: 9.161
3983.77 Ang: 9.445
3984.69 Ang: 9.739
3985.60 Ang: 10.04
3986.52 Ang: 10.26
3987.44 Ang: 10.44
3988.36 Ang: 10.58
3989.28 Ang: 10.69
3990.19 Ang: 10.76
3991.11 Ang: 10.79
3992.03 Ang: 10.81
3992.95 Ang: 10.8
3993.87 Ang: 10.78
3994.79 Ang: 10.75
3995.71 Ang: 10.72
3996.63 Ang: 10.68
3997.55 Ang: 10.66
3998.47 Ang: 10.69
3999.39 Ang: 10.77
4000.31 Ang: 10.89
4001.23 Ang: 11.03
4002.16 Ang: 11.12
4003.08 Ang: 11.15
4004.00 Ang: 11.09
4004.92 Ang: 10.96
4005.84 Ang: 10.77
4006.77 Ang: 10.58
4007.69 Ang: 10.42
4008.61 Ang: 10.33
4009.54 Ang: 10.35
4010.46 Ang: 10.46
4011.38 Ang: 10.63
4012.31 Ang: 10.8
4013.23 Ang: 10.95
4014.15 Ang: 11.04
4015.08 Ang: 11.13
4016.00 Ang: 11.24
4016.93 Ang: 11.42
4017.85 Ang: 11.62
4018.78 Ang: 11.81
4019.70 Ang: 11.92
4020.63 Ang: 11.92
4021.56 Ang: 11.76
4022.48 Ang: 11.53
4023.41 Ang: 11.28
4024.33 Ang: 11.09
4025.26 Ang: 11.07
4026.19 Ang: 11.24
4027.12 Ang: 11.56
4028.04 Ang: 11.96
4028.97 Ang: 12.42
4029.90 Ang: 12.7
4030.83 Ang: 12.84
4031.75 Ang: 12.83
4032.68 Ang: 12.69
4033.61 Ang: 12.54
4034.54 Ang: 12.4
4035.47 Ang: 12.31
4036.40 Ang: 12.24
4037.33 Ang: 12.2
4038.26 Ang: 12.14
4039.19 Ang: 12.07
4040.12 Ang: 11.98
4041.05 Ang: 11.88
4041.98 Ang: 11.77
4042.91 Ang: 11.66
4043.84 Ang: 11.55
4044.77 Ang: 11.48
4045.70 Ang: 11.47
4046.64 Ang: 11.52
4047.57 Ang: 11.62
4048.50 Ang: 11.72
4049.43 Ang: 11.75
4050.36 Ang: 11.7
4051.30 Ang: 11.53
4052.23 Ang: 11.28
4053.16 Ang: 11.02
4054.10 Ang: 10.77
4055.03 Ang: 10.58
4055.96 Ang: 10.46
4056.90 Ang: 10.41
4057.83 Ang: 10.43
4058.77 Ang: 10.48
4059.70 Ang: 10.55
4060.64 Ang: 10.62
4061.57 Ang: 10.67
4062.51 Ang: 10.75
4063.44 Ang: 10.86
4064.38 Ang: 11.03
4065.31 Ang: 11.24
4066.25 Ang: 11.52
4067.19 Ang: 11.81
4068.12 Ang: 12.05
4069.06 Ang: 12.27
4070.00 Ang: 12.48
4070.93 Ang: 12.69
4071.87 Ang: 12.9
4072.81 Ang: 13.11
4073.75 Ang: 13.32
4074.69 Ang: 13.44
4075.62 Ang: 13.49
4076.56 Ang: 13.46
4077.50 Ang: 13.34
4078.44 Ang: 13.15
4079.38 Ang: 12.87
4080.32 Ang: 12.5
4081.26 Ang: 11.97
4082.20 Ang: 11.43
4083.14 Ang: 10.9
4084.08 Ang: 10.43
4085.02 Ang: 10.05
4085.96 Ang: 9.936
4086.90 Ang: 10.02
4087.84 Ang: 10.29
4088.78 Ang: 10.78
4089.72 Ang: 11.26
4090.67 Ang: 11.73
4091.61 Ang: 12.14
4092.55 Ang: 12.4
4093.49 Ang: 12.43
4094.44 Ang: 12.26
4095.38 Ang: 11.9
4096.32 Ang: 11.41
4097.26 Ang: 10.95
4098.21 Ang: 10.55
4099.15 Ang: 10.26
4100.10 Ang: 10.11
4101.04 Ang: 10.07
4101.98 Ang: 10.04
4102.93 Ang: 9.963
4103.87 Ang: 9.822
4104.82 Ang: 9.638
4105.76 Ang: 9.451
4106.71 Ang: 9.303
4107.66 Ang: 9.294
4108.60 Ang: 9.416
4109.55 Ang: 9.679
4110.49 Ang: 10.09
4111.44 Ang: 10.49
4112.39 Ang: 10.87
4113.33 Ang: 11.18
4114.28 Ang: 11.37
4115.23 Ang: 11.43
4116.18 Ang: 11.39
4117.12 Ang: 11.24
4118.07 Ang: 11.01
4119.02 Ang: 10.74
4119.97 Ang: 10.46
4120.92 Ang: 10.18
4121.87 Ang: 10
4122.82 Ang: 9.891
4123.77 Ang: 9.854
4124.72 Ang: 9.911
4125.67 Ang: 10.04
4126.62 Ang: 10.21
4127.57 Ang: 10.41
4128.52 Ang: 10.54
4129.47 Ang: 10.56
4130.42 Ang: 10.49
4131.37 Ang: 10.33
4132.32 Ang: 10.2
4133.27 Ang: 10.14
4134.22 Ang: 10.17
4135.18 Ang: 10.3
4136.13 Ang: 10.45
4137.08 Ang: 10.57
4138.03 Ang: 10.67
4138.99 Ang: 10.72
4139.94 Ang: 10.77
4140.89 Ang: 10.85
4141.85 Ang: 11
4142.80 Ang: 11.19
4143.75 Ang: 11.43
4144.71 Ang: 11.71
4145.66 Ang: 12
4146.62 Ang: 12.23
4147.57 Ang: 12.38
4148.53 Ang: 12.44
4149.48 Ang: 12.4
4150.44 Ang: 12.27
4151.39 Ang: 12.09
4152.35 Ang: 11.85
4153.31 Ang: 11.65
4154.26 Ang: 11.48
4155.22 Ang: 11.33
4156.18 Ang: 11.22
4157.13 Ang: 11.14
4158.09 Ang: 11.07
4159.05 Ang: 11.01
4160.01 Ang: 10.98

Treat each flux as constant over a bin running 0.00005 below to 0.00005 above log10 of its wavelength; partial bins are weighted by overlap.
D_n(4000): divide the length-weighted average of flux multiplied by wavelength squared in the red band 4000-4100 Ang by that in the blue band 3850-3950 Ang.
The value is 1.27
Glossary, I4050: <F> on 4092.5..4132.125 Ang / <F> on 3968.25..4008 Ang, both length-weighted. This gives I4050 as 1.09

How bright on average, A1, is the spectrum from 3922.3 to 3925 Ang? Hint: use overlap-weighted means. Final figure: 9.6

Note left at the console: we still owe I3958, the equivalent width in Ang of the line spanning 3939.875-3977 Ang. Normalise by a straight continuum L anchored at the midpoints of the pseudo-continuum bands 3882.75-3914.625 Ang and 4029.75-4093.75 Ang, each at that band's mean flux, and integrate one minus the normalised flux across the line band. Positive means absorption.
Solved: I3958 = 8.58 Ang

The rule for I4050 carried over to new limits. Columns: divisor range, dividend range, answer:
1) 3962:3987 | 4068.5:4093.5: 1.46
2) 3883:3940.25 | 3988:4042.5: 1.16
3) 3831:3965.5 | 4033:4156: 1.17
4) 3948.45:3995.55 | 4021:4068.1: 1.28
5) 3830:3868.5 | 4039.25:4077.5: 1.28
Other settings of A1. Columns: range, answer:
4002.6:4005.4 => 11.1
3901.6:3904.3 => 11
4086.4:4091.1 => 10.8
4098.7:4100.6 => 10.2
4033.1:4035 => 12.5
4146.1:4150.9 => 12.3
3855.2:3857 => 9.24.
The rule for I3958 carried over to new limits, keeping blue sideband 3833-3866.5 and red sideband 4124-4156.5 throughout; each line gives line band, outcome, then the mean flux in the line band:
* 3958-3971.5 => 2.51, 8.07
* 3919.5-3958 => 4.35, 8.65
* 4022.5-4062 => -4.43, 11.6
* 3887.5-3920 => -4.76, 10.9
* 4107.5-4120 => 0.26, 10.7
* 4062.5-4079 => -2.85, 12.4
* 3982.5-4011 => -1.27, 10.6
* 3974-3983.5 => 1.67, 8.24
